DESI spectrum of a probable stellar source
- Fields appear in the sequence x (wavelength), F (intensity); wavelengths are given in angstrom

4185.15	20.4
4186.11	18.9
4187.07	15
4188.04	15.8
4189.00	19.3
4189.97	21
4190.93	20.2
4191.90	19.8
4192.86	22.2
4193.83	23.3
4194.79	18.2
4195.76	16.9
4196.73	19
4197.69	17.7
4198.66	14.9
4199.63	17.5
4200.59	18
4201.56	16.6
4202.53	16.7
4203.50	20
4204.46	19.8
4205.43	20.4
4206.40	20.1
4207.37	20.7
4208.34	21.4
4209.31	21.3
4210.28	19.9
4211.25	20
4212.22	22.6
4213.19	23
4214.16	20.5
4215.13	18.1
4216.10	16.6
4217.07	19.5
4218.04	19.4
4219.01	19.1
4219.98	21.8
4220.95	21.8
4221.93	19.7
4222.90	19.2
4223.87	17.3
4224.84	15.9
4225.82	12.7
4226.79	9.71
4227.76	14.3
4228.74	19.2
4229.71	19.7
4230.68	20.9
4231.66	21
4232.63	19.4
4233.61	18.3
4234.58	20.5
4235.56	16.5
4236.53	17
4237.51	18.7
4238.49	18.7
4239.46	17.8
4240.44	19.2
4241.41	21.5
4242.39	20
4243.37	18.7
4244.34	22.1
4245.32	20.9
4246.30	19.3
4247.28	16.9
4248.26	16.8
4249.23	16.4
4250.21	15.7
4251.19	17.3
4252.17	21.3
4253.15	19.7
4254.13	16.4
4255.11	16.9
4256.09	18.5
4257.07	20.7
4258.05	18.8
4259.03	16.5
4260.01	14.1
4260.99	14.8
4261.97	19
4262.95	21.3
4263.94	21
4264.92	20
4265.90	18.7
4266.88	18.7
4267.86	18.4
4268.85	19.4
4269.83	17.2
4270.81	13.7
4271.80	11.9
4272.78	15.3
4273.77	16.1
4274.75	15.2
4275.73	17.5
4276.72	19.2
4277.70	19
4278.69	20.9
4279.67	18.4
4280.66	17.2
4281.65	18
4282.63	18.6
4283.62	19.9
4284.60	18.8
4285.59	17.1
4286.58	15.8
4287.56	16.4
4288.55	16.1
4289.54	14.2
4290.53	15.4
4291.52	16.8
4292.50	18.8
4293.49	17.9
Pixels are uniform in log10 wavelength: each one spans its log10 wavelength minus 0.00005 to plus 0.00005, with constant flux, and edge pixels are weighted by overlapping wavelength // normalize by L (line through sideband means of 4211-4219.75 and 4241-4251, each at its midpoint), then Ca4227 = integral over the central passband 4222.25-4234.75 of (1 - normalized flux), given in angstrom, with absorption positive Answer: 1.2 angstrom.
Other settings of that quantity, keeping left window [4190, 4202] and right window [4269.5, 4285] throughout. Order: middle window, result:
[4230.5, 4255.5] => -1.1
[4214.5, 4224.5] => -0.5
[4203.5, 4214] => -1.3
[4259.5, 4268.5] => -0.5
